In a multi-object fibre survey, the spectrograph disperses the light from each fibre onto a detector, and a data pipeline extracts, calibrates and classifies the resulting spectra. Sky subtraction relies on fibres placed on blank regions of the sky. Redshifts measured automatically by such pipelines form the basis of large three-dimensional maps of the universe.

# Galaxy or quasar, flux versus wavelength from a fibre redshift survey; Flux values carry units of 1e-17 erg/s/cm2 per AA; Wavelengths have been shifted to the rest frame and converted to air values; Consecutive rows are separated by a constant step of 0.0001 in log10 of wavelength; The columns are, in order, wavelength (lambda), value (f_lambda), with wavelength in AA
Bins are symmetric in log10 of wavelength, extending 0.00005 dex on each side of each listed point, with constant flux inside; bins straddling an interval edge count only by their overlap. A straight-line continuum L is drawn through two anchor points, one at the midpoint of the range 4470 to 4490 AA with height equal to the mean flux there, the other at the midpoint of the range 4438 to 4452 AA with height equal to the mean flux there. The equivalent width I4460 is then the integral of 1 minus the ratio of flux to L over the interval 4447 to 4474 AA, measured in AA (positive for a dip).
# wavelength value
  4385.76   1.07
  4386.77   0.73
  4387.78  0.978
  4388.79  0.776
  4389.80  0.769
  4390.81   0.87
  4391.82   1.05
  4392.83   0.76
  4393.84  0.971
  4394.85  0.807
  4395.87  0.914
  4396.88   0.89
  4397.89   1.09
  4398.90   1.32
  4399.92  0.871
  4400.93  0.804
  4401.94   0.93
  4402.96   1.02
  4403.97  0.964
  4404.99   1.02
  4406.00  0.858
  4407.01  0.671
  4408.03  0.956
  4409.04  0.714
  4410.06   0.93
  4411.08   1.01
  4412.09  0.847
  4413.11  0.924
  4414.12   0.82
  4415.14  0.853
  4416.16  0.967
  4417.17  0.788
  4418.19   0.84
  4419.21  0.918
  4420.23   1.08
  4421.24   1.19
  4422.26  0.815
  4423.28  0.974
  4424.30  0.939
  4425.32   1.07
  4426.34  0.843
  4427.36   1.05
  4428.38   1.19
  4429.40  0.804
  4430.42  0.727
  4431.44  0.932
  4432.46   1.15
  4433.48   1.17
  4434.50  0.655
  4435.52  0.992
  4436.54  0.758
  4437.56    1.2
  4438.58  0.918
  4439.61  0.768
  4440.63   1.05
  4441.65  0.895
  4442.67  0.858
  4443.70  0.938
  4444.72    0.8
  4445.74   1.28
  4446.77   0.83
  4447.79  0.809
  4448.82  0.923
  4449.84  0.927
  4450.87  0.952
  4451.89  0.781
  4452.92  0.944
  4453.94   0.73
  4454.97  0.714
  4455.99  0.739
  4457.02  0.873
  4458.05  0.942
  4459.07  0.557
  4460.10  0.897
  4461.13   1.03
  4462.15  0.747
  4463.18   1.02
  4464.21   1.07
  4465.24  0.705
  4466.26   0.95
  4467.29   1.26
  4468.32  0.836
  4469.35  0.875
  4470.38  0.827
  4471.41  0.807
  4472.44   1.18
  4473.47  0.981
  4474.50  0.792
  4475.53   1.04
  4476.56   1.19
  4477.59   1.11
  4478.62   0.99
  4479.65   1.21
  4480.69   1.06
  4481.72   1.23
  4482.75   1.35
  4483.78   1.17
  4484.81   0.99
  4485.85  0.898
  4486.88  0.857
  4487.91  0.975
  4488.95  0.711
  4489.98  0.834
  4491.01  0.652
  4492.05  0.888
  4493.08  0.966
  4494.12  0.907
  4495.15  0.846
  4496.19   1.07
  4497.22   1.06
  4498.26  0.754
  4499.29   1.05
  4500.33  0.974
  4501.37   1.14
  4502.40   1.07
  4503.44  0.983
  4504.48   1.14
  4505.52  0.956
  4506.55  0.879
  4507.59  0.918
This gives 2.0 AA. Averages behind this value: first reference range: 0.914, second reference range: 1.02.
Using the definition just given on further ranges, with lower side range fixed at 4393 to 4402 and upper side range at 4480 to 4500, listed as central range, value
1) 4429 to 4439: 0.24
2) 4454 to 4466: 1.45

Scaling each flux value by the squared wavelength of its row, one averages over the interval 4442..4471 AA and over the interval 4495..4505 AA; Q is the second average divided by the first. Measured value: 1.17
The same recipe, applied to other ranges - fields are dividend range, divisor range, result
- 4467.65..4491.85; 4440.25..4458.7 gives 1.12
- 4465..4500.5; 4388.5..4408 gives 1.10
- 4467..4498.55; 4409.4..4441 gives 1.07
